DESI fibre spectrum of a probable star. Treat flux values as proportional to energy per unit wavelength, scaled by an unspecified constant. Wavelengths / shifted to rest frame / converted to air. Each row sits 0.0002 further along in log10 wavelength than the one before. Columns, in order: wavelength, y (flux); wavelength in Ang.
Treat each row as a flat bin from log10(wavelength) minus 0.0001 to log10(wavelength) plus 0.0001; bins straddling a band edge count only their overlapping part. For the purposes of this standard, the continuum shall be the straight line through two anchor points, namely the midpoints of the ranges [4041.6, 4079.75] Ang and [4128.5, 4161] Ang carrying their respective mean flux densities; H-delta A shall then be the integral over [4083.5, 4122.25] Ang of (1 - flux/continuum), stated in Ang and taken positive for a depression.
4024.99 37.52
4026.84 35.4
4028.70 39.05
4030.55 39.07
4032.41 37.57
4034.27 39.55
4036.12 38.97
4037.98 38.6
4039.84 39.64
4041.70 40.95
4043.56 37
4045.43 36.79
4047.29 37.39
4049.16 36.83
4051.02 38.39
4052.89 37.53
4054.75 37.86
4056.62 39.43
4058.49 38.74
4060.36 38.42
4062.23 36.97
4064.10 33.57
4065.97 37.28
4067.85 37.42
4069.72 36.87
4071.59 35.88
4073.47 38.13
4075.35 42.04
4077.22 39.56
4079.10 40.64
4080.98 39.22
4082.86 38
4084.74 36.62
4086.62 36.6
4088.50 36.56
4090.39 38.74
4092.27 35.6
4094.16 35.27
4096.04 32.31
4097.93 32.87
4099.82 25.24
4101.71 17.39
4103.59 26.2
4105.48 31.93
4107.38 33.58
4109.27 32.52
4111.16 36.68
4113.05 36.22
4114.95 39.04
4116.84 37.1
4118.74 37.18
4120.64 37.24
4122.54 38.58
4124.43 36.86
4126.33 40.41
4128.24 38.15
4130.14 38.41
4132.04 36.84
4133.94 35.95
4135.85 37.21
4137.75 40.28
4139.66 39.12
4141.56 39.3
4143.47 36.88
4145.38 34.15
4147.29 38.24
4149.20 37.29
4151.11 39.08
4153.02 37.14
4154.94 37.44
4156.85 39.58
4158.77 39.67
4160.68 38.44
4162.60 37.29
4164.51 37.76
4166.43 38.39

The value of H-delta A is 4.1 Ang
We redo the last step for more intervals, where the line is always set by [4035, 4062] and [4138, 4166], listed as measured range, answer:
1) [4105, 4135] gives 1.1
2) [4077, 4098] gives 0.7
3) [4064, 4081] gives 0.0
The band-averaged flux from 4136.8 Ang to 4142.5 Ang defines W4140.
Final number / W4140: 39.6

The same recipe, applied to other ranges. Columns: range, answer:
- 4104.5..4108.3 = 32.6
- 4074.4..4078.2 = 40.8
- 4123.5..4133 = 38.1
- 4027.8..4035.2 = 38.9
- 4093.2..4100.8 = 31.3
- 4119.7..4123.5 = 38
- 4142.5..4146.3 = 35.5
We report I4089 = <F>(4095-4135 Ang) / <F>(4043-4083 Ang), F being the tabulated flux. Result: 0.91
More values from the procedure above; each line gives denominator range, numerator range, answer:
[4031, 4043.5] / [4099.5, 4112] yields 0.75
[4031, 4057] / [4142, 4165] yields 0.99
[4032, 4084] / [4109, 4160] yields 0.99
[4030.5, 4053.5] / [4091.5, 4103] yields 0.77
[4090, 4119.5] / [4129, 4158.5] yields 1.15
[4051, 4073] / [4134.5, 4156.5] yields 1.01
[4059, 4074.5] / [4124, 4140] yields 1.03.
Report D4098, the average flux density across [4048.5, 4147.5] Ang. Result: 36.4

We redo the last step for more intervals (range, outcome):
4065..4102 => 35.9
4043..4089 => 37.8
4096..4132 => 34.2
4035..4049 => 38.4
